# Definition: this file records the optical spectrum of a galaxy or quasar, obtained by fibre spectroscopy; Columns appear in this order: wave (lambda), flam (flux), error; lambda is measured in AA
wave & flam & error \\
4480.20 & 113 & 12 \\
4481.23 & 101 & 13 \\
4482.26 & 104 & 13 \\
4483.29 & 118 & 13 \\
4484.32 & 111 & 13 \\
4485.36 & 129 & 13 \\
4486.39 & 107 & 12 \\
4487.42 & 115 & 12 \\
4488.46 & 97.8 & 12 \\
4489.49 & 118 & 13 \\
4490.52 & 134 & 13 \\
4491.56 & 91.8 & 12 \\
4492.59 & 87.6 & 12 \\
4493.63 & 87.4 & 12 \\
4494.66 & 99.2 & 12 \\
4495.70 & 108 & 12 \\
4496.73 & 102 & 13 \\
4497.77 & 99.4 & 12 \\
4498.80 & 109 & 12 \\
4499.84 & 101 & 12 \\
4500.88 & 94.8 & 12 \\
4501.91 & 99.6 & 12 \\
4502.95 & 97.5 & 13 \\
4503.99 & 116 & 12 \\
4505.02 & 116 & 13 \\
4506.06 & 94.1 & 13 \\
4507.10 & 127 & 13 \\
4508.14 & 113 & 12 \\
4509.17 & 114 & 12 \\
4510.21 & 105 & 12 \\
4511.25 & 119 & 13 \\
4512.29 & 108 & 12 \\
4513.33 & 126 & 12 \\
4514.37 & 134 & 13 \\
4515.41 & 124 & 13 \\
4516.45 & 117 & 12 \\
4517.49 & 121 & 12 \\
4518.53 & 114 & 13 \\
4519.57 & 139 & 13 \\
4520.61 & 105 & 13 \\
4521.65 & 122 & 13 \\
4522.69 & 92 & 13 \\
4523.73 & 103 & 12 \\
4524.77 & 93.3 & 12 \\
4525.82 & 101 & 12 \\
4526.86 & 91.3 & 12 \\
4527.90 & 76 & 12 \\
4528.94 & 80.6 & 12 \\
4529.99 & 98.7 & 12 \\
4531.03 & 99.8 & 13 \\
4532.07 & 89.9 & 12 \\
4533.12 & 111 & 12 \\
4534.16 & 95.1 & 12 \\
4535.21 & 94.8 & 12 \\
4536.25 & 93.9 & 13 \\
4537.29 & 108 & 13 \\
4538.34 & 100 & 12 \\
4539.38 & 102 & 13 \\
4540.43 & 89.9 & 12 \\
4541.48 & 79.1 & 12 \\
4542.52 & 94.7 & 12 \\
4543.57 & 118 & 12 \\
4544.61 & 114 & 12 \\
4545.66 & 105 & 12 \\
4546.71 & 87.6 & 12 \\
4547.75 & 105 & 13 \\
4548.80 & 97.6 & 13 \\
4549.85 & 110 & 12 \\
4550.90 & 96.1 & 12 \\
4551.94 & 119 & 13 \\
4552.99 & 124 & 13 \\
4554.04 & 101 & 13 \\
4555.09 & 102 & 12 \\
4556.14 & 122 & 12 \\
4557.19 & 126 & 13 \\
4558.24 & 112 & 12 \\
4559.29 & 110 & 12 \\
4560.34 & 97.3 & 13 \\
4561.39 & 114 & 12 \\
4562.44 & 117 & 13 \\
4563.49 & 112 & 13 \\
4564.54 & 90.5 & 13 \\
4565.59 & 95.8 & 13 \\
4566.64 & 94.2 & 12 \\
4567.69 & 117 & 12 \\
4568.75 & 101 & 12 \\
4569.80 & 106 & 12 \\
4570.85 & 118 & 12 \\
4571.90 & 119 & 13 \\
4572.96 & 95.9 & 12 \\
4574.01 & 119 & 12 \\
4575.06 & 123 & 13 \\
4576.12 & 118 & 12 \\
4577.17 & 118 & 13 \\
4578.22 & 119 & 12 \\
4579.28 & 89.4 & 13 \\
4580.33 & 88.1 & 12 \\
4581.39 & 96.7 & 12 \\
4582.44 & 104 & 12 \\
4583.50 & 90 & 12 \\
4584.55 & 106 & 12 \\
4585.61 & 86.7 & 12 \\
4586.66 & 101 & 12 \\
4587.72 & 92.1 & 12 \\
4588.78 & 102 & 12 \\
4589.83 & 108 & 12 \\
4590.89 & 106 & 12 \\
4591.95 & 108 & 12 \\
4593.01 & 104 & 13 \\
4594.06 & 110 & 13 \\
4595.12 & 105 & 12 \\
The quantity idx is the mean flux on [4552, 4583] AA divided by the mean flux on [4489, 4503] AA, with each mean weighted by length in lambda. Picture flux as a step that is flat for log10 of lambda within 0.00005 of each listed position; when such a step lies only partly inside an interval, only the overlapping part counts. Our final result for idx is 1.06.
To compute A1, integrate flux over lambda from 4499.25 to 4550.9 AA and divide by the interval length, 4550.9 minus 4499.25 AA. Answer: 105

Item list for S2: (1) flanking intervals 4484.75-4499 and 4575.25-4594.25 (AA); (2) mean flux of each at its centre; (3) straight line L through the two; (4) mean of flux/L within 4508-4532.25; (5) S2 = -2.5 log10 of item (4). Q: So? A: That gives -0.029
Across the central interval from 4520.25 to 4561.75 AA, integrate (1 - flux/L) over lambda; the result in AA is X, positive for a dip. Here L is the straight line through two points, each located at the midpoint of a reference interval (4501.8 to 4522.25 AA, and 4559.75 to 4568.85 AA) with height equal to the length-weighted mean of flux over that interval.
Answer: 2.8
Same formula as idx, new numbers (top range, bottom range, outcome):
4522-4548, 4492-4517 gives 0.90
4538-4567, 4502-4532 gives 0.97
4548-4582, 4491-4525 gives 1.00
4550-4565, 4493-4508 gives 1.06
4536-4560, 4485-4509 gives 0.99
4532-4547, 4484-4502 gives 0.94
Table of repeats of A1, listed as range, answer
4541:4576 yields 108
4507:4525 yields 115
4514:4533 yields 106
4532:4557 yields 103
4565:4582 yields 107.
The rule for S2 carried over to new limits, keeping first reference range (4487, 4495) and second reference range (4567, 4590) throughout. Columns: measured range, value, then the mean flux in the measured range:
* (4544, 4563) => -0.04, 109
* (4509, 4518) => -0.14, 119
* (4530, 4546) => 0.05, 99.6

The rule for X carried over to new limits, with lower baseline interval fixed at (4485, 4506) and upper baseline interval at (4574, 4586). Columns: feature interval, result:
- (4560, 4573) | -0.24 AA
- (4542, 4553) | -0.10 AA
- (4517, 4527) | -0.37 AA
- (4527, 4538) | 1.05 AA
